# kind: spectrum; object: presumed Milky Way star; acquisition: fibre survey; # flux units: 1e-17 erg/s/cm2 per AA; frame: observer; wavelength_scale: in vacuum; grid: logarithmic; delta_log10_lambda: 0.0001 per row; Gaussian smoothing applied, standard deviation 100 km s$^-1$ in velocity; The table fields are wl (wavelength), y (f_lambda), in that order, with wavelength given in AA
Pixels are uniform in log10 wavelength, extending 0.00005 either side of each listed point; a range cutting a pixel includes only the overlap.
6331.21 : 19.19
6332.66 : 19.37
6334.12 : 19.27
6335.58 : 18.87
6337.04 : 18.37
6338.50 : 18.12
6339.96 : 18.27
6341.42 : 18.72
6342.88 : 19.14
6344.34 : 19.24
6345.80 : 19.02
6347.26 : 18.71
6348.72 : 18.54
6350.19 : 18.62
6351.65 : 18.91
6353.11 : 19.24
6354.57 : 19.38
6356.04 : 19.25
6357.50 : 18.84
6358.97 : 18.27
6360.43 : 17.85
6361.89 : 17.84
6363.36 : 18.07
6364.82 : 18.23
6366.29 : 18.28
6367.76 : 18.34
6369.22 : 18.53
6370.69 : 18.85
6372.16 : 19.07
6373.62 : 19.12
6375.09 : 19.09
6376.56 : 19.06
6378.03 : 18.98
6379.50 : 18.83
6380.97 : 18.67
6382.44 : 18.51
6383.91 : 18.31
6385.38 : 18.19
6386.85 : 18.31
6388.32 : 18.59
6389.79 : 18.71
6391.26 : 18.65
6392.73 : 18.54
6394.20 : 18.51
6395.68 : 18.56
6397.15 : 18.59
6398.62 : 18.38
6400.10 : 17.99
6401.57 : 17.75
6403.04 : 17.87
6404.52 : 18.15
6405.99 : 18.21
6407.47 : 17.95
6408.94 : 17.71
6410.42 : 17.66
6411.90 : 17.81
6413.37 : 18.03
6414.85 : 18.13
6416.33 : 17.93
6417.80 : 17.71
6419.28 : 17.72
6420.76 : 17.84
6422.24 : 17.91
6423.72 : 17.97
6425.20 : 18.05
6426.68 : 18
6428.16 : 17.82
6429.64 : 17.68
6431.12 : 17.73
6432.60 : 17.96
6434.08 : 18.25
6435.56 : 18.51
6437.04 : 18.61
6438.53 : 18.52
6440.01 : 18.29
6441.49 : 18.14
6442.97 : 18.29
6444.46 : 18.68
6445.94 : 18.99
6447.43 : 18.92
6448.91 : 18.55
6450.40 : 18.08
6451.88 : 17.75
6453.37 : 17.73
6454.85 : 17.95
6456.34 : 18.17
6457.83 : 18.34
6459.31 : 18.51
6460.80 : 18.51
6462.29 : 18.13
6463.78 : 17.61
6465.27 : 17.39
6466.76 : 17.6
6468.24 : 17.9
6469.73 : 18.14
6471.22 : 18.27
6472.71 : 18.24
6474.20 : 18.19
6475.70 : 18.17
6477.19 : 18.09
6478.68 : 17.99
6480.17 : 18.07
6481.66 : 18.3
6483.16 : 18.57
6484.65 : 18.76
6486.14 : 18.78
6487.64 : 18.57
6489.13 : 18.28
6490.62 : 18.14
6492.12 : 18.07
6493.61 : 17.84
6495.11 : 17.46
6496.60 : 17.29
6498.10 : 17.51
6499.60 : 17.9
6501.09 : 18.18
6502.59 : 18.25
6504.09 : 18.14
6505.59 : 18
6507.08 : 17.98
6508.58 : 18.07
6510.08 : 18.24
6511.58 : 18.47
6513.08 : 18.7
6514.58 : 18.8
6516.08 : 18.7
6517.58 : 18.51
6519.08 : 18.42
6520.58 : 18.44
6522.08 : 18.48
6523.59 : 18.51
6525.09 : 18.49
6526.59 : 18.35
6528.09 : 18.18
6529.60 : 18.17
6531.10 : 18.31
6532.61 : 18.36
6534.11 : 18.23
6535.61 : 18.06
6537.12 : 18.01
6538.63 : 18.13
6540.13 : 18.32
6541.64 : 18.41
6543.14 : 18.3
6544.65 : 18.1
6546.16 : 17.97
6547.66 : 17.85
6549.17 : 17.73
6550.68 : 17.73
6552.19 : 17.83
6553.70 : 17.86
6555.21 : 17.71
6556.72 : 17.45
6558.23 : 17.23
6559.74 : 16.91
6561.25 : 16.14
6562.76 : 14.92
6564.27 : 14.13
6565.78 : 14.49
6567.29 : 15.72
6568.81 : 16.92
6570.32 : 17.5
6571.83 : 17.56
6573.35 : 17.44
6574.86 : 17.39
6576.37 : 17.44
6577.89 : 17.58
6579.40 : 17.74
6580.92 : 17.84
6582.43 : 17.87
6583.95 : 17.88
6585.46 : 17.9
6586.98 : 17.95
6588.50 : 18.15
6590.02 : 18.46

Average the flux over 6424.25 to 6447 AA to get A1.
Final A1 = 18.2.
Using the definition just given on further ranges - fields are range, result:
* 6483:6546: 18.2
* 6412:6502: 18.1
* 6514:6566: 17.8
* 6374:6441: 18.2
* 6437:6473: 18.2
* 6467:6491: 18.3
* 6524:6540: 18.2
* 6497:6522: 18.3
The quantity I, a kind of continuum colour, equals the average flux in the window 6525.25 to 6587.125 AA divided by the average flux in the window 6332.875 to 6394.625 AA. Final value 0.94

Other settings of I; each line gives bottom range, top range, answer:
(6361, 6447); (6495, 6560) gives 0.99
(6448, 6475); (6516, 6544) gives 1.01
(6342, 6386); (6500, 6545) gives 0.98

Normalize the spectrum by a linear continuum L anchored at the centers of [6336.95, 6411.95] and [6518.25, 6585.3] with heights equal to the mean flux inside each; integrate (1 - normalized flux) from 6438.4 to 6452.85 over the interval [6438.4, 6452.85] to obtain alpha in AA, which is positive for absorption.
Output -0.2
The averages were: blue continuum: 18.5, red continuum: 17.6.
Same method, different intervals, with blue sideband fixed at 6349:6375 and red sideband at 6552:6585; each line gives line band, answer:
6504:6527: -1.32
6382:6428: 0.41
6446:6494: -1.14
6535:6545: -0.58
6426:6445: -0.15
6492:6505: -0.22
